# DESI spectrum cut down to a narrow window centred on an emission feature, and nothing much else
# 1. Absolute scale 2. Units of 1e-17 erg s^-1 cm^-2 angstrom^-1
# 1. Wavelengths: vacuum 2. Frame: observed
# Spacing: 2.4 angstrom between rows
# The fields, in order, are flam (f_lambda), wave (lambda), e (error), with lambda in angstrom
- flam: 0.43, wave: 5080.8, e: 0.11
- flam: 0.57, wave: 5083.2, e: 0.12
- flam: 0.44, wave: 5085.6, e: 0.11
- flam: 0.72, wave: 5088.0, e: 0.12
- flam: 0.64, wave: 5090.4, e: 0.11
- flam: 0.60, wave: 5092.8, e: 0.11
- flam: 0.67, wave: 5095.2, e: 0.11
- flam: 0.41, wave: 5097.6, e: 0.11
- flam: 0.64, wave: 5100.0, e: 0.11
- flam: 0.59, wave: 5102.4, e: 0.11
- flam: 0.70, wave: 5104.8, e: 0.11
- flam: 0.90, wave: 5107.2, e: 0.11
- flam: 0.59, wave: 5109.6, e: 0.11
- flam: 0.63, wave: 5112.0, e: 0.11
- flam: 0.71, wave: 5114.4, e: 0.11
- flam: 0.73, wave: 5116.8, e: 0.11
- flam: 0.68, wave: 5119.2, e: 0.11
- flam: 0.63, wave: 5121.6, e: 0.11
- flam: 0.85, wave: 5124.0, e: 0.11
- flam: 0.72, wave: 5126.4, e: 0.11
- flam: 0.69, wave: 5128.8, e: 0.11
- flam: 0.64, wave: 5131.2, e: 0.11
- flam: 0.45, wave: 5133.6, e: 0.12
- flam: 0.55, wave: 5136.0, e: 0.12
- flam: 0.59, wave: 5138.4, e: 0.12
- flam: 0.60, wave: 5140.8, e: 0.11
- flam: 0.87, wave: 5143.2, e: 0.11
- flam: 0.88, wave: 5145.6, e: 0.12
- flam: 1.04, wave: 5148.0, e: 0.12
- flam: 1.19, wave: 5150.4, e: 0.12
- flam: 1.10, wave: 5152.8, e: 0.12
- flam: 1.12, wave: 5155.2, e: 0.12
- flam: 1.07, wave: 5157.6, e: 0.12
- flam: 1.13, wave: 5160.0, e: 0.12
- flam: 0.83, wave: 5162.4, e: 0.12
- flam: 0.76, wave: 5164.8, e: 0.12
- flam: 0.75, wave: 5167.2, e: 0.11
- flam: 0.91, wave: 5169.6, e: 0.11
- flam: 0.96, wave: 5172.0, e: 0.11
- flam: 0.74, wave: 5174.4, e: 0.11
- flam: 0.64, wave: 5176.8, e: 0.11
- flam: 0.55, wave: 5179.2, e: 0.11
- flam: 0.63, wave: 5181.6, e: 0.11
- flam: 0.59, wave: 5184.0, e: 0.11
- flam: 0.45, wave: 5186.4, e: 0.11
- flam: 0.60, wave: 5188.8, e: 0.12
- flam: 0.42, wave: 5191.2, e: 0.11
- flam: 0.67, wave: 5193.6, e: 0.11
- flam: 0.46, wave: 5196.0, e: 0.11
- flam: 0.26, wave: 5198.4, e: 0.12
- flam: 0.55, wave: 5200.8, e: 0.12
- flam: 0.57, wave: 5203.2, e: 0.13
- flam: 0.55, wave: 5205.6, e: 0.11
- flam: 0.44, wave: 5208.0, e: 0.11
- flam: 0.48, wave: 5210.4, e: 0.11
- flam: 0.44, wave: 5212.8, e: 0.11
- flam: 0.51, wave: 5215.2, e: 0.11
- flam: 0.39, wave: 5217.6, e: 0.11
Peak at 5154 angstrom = C III] 1909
